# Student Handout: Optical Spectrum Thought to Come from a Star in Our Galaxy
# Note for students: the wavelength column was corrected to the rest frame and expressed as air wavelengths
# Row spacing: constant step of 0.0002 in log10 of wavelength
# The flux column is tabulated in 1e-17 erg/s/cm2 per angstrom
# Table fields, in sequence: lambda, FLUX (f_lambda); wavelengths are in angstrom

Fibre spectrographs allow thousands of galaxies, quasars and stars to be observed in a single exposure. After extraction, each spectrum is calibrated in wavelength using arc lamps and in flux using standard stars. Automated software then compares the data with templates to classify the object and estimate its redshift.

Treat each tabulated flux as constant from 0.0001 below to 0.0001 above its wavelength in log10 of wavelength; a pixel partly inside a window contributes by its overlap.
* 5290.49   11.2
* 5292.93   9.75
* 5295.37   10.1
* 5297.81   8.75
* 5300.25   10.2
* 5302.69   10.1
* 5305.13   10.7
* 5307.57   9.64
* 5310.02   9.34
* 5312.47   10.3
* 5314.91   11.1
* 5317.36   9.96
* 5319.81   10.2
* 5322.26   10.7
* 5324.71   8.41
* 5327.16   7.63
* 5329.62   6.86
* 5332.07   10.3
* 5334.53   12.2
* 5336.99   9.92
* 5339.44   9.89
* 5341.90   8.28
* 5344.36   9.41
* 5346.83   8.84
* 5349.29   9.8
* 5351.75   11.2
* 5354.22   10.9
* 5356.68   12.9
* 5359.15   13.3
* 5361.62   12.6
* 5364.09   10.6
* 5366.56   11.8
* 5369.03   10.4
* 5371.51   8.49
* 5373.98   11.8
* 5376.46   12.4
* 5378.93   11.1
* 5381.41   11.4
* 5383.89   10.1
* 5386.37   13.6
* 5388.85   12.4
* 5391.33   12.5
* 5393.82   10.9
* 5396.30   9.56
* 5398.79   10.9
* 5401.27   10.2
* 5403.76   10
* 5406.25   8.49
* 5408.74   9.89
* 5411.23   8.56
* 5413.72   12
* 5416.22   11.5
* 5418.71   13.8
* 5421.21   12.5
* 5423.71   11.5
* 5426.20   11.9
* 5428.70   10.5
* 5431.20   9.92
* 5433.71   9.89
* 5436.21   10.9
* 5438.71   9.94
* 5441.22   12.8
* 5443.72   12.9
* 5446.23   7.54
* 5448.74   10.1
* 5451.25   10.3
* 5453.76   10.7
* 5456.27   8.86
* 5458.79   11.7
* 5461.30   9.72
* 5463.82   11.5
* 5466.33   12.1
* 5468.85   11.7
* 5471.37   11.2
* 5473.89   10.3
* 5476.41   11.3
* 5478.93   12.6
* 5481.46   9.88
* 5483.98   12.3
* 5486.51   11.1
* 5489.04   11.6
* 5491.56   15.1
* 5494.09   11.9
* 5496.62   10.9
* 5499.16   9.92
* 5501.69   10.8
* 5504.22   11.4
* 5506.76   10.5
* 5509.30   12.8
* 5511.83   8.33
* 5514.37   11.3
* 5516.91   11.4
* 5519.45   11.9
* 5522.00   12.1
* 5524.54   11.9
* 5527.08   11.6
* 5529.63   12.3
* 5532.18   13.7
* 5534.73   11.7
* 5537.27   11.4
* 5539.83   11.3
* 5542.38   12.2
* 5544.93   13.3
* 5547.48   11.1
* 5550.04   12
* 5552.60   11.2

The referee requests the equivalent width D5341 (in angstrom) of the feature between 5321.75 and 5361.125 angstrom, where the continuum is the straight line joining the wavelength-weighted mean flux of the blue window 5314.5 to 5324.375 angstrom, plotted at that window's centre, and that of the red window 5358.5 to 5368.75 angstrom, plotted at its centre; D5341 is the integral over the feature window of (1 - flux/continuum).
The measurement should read 3.6 angstrom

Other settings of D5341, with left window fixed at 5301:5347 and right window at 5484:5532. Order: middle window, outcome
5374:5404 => -2.8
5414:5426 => -1.8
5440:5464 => 0.9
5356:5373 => -2.2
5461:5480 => -0.3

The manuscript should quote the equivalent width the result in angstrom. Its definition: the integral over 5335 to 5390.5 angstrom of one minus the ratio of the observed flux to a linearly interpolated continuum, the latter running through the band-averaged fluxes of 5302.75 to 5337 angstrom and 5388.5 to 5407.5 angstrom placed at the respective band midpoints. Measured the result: -4.2 angstrom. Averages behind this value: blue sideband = 9.81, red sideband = 10.5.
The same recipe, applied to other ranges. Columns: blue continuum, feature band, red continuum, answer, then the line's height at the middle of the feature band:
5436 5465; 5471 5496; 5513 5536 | -1.2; 11.2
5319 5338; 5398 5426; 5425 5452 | -1.5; 10.3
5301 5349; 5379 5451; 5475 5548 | -2.1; 10.6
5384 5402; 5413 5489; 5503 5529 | 1.8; 11.4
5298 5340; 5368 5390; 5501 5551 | -2.0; 10.4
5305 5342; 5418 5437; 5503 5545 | -1.0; 10.7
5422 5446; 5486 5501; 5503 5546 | -0.4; 11.5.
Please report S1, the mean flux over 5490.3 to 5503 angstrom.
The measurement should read 11.7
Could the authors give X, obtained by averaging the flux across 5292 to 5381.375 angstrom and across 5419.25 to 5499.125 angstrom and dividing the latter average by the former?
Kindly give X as 1.1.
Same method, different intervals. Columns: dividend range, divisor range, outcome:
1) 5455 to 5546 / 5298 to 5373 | 1.13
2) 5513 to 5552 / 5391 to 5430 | 1.10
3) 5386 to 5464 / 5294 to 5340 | 1.10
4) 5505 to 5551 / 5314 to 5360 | 1.16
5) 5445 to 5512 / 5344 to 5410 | 1.00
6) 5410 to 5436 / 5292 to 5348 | 1.16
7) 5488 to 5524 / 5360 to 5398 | 1.01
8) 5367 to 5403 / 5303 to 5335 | 1.14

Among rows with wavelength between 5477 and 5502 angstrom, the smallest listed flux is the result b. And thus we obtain 9.88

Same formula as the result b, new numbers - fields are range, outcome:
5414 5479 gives 7.54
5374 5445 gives 8.49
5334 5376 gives 8.28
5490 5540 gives 8.33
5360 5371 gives 10.4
